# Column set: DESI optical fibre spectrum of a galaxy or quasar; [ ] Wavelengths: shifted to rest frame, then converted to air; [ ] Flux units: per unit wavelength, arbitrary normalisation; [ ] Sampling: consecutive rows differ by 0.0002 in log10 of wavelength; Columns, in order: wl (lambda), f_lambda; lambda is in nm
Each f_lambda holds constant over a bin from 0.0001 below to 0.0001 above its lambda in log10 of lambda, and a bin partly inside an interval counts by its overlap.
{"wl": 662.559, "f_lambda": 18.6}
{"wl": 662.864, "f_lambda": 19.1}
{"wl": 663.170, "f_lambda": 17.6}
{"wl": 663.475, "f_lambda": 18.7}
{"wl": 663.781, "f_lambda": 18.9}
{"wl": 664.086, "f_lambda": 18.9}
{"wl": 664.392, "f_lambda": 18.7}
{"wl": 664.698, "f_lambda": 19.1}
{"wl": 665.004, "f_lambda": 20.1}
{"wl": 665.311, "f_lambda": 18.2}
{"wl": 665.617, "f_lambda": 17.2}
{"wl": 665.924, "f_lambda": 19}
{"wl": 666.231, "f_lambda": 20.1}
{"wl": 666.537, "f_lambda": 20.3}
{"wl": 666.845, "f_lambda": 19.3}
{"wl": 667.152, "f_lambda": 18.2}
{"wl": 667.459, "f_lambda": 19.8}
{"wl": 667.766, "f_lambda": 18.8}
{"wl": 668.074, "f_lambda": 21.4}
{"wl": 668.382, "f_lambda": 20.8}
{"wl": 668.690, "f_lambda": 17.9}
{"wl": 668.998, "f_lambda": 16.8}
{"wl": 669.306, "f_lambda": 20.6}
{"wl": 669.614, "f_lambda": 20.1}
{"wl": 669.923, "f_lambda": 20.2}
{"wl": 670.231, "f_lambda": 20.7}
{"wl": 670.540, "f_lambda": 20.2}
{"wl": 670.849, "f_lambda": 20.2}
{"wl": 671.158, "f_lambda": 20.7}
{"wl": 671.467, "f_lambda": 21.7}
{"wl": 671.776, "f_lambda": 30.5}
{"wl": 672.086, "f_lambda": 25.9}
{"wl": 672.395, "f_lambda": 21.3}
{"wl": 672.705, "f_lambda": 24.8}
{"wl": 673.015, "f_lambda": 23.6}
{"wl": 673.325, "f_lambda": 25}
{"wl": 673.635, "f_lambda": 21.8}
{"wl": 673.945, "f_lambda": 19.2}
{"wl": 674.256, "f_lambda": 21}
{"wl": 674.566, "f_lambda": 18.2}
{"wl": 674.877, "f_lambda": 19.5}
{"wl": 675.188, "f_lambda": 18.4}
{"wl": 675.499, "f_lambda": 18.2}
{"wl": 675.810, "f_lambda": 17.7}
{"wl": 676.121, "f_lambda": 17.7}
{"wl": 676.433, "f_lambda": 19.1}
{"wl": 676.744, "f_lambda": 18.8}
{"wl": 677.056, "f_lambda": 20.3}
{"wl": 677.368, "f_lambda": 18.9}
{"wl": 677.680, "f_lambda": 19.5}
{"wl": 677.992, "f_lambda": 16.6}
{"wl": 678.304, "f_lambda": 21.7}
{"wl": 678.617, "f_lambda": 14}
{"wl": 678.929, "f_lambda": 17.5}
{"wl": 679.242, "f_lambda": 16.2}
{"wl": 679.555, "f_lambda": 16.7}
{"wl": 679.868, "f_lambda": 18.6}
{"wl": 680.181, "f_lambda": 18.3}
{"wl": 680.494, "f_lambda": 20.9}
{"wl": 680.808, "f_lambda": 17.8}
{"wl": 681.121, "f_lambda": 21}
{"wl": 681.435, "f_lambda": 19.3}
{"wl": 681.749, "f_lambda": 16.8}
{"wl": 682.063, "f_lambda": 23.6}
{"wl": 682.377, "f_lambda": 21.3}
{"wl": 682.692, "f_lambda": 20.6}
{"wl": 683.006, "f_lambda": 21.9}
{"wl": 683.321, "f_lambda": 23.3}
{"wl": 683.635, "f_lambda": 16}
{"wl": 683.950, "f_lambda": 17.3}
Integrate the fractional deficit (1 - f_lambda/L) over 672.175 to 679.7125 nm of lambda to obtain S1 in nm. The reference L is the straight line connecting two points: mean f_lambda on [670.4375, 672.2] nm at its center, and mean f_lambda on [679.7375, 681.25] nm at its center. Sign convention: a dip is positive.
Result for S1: 0.65 nm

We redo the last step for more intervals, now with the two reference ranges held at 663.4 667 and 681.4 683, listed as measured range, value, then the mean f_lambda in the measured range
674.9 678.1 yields 0.232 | 18.6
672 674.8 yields -0.337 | 22.1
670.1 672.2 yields -0.347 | 22.8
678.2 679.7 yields 0.236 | 17.1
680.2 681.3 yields 0.039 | 19.7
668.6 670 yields 0.021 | 19.1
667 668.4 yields -0.032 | 19.7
